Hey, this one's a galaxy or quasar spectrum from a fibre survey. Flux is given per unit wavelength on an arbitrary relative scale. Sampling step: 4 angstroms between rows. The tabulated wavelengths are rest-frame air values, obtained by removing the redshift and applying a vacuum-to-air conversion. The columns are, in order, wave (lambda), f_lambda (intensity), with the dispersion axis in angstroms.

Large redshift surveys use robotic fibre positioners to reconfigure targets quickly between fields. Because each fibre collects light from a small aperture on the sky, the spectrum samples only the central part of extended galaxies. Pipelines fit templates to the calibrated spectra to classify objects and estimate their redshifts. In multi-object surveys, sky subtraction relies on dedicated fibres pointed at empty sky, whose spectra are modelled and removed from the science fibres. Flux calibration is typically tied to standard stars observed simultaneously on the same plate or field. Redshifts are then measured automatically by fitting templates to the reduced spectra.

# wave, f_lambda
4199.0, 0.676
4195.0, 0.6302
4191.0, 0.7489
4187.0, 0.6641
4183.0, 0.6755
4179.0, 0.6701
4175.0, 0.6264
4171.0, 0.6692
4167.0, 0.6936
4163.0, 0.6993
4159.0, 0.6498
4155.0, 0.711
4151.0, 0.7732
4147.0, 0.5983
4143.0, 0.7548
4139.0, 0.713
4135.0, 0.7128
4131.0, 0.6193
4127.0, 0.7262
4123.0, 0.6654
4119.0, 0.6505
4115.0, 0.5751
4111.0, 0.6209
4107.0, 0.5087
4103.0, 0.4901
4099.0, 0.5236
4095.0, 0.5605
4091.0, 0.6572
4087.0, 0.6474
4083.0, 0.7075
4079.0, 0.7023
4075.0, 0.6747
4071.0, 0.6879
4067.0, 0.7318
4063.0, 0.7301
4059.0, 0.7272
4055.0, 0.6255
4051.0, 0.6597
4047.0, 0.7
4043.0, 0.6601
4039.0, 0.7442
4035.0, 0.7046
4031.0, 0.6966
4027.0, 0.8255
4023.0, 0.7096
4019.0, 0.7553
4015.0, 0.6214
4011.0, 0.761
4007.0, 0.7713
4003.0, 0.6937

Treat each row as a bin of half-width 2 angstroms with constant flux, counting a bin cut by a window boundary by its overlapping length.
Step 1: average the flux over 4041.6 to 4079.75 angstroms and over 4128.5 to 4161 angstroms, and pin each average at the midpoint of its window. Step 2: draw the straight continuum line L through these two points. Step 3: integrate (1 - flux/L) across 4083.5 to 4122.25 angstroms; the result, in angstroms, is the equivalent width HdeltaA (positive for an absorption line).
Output 5.71 angstroms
